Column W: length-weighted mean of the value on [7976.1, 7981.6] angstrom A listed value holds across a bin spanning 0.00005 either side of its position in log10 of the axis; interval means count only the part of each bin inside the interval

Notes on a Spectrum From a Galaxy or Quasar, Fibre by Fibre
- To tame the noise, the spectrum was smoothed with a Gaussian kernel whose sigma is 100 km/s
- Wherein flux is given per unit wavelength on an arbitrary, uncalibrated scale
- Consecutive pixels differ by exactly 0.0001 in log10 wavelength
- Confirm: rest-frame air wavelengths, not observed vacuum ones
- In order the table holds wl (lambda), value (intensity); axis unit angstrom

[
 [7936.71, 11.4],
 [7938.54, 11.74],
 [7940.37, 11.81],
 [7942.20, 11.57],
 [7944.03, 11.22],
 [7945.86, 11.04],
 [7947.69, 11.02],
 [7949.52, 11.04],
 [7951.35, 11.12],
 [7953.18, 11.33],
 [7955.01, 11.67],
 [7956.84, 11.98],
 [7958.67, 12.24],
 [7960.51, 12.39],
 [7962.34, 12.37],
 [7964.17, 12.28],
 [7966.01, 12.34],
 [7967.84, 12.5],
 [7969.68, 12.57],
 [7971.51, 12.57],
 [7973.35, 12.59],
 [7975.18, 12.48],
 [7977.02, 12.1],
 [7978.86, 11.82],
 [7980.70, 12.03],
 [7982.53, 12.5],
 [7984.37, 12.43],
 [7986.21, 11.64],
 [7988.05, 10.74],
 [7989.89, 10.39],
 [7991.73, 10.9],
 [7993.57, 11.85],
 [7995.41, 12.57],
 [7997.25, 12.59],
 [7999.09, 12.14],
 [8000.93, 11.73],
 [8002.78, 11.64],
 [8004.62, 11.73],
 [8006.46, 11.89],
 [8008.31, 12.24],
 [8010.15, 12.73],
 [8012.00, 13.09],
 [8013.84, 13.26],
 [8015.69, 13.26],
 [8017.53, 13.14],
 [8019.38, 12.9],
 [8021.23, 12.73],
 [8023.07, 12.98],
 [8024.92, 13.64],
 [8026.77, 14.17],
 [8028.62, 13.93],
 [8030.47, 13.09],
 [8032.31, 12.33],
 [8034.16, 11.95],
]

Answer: 12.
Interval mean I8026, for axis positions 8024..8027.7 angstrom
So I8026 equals 13.9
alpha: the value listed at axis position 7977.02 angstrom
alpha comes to 12.1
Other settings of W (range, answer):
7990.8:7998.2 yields 12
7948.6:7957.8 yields 11.4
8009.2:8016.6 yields 13.1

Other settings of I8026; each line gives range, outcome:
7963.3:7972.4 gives 12.5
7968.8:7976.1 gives 12.6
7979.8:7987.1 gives 12.2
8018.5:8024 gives 12.9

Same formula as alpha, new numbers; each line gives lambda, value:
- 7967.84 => 12.5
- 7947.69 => 11.02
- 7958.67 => 12.24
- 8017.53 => 13.14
